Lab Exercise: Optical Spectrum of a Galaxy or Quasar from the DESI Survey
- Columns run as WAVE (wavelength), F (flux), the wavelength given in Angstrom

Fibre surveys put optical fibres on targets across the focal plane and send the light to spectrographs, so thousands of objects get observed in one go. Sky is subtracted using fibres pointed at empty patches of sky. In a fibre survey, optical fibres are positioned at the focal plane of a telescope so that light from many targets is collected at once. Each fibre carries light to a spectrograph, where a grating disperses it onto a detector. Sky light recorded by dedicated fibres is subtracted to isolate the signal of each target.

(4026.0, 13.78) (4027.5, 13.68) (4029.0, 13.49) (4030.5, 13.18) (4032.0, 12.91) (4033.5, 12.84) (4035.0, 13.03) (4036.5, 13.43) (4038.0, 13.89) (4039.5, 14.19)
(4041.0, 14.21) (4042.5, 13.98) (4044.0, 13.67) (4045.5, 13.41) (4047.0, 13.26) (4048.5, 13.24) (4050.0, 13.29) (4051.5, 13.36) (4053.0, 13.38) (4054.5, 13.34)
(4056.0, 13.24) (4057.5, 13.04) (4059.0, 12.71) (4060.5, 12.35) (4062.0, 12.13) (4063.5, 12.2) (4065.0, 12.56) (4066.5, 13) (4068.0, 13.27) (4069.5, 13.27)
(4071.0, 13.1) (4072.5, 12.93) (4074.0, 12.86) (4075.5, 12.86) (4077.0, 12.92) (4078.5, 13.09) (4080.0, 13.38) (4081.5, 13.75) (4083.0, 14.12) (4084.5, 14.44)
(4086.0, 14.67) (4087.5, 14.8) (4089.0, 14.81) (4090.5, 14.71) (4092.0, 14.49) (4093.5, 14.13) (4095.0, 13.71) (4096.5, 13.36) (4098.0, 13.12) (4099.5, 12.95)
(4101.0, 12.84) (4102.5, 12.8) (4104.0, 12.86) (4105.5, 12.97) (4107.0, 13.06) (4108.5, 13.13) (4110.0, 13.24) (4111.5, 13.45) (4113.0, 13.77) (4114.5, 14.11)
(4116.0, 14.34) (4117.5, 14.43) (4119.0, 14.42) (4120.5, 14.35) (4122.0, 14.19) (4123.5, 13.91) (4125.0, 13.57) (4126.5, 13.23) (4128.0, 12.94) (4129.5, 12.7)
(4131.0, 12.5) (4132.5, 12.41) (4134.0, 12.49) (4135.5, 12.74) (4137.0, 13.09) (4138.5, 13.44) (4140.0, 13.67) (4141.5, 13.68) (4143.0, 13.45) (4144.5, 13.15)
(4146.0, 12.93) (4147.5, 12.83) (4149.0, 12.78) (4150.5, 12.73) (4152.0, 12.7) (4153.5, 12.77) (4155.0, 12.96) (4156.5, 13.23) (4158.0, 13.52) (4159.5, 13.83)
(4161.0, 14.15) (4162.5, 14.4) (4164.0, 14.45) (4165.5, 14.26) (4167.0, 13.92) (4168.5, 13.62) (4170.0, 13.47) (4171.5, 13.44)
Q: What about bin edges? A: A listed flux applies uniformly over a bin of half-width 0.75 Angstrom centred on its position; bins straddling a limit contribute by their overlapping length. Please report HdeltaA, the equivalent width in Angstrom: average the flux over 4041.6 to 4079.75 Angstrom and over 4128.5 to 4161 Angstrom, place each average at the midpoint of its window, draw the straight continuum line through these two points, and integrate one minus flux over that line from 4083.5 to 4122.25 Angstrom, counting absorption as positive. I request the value -2.2 Angstrom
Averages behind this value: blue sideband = 13.1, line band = 13.8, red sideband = 13.1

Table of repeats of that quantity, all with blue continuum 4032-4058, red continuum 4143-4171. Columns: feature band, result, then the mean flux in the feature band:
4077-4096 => -1.0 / 14.1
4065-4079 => 0.5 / 13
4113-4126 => -0.7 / 14.1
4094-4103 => 0.2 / 13.2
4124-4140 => 0.6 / 13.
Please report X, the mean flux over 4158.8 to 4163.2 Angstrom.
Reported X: 14.1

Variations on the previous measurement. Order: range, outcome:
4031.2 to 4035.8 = 12.9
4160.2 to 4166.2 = 14.3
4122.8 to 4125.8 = 13.7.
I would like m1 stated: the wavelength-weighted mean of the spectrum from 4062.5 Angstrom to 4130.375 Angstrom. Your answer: 13.5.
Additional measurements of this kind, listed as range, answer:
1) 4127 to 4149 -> 13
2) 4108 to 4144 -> 13.5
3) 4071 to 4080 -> 13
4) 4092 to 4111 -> 13.2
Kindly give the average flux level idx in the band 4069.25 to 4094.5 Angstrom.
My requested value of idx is 13.8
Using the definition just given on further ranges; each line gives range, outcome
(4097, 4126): 13.5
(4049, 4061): 13.1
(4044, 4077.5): 13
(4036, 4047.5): 13.8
